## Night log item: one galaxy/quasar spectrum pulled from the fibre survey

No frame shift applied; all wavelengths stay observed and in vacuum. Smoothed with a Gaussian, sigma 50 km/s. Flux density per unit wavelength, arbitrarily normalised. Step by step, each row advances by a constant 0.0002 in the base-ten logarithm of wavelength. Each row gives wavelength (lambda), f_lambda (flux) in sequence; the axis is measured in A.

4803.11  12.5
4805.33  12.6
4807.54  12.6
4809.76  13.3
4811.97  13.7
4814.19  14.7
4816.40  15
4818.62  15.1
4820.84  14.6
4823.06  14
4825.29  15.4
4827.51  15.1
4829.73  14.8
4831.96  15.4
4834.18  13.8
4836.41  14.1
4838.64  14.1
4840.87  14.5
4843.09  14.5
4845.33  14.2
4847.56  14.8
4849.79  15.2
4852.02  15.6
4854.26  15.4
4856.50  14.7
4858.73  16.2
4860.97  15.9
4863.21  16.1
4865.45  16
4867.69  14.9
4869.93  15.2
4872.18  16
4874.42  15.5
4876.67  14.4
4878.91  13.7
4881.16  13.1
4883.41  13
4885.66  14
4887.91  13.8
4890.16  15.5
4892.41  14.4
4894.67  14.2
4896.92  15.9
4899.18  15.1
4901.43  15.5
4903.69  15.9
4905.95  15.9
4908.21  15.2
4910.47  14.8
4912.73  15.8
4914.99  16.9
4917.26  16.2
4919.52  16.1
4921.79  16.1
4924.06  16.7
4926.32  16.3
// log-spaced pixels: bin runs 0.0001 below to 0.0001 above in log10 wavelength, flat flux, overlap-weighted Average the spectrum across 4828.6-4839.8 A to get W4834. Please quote 14.4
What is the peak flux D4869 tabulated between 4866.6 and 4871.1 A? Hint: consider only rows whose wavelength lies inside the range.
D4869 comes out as 15.2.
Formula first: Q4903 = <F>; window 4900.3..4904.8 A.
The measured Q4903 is 15.7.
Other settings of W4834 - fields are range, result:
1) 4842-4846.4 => 14.3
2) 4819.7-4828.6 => 14.8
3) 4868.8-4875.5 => 15.6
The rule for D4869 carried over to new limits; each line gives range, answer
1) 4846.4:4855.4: 15.6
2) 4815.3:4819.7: 15.1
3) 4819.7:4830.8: 15.4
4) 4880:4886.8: 14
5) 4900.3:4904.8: 15.9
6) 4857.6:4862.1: 16.2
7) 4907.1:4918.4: 16.9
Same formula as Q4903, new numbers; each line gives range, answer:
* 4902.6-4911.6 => 15.4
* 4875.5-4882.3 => 13.7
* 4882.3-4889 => 13.6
